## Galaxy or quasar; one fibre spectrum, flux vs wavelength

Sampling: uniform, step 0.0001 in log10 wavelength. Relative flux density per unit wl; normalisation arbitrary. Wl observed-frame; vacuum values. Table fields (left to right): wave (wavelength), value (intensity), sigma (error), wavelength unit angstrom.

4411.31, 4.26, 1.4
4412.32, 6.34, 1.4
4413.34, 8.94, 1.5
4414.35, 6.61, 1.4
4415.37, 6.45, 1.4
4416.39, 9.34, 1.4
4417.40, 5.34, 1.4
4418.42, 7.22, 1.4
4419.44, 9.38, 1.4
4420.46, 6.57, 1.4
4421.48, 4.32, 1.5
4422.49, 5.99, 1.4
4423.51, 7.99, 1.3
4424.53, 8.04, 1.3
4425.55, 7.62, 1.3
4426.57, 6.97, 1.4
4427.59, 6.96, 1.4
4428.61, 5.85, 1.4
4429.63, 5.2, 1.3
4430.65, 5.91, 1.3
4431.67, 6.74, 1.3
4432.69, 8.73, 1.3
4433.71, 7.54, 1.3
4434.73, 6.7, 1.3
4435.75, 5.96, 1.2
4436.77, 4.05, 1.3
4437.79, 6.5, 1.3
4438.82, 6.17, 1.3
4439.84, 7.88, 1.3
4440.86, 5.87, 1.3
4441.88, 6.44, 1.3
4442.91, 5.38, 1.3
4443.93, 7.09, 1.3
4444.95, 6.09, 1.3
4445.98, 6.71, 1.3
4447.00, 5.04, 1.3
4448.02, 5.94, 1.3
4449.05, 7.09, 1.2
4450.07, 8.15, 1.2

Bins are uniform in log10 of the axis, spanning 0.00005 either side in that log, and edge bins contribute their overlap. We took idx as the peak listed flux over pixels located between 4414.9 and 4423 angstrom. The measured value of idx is 9.38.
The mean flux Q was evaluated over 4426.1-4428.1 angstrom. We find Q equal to 6.96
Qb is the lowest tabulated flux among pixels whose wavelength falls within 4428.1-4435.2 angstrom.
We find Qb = 5.2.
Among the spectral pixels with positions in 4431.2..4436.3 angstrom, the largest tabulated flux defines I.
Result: 8.73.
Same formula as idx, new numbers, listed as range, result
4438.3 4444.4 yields 7.88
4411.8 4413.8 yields 8.94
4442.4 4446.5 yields 7.09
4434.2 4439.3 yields 6.7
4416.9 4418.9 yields 7.22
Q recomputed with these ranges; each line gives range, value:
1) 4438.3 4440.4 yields 6.99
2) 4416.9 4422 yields 6.56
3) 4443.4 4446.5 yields 6.62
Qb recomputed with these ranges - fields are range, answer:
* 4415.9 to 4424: 4.32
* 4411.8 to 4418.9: 5.34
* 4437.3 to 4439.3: 6.17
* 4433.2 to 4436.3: 5.96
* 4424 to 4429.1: 5.85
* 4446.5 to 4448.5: 5.04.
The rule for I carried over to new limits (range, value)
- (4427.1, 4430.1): 6.96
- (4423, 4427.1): 8.04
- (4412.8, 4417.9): 9.34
